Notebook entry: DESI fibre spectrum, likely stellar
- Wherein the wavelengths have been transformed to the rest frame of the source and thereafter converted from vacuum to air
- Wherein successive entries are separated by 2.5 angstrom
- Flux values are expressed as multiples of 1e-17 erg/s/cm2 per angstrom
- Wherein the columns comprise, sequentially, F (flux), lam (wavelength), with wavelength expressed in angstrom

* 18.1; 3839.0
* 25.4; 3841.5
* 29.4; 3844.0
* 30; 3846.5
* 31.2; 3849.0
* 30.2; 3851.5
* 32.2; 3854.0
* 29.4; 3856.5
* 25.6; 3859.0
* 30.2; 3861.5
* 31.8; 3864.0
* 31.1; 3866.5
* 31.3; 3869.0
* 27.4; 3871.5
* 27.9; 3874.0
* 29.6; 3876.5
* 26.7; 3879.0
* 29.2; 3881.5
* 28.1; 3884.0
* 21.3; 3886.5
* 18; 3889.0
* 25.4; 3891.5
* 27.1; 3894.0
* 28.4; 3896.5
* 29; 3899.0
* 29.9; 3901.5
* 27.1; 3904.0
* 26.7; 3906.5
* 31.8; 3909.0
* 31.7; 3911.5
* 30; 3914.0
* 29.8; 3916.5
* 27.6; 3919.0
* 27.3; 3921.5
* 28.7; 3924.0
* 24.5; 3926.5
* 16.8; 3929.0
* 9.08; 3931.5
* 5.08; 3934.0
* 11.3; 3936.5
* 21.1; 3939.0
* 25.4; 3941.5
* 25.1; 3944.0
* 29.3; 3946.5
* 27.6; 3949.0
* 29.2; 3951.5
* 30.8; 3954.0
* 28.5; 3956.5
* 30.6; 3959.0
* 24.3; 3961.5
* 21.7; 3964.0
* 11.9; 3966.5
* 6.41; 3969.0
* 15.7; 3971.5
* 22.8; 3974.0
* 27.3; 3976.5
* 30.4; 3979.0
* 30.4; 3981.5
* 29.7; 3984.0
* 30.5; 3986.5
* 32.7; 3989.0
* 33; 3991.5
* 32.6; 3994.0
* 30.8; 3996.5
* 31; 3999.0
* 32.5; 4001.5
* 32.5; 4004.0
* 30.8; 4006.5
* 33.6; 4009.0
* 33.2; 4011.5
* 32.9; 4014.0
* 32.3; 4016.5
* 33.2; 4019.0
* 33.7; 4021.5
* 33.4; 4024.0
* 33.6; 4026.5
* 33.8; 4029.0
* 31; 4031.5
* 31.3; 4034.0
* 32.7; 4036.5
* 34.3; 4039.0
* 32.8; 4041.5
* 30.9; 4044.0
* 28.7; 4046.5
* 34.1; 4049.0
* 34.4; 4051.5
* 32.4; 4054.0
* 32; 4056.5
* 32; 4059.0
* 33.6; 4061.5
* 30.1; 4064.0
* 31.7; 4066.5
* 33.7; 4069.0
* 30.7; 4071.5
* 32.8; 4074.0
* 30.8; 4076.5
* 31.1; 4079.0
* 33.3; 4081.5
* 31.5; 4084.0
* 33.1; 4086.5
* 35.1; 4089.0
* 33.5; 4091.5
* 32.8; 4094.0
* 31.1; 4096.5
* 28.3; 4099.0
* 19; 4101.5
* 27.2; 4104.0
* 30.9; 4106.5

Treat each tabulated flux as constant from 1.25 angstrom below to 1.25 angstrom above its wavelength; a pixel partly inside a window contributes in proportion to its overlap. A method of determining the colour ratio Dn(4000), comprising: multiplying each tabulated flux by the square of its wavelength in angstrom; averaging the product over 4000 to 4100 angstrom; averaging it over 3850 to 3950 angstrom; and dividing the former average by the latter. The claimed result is 1.3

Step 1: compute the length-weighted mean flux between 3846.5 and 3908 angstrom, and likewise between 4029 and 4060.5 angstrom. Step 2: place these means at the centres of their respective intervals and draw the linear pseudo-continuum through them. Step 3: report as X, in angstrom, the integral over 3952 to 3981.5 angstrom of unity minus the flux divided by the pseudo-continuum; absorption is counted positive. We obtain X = 6.9 angstrom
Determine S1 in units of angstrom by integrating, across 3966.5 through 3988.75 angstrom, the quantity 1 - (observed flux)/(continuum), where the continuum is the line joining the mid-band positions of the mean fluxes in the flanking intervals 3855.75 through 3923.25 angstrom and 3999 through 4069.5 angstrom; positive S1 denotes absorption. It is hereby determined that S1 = 5.1 angstrom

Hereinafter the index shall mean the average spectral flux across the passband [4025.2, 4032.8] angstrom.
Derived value 32.8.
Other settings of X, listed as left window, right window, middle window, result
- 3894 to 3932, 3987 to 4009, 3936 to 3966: 3.9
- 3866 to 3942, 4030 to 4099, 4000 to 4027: -2.6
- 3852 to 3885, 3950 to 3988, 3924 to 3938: 6.2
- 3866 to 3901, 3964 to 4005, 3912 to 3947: 6.1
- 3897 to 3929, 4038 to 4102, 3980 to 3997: -0.8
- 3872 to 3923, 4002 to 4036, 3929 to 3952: 7.5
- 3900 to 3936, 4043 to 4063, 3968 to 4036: -1.7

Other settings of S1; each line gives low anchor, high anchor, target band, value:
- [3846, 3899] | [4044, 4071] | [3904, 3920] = -0.2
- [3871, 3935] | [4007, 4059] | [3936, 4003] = 7.0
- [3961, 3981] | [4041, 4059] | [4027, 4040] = -1.3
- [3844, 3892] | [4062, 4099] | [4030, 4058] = -0.7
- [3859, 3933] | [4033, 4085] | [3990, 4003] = -0.8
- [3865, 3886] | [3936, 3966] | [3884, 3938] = 6.0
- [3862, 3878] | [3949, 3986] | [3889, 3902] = 0.7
